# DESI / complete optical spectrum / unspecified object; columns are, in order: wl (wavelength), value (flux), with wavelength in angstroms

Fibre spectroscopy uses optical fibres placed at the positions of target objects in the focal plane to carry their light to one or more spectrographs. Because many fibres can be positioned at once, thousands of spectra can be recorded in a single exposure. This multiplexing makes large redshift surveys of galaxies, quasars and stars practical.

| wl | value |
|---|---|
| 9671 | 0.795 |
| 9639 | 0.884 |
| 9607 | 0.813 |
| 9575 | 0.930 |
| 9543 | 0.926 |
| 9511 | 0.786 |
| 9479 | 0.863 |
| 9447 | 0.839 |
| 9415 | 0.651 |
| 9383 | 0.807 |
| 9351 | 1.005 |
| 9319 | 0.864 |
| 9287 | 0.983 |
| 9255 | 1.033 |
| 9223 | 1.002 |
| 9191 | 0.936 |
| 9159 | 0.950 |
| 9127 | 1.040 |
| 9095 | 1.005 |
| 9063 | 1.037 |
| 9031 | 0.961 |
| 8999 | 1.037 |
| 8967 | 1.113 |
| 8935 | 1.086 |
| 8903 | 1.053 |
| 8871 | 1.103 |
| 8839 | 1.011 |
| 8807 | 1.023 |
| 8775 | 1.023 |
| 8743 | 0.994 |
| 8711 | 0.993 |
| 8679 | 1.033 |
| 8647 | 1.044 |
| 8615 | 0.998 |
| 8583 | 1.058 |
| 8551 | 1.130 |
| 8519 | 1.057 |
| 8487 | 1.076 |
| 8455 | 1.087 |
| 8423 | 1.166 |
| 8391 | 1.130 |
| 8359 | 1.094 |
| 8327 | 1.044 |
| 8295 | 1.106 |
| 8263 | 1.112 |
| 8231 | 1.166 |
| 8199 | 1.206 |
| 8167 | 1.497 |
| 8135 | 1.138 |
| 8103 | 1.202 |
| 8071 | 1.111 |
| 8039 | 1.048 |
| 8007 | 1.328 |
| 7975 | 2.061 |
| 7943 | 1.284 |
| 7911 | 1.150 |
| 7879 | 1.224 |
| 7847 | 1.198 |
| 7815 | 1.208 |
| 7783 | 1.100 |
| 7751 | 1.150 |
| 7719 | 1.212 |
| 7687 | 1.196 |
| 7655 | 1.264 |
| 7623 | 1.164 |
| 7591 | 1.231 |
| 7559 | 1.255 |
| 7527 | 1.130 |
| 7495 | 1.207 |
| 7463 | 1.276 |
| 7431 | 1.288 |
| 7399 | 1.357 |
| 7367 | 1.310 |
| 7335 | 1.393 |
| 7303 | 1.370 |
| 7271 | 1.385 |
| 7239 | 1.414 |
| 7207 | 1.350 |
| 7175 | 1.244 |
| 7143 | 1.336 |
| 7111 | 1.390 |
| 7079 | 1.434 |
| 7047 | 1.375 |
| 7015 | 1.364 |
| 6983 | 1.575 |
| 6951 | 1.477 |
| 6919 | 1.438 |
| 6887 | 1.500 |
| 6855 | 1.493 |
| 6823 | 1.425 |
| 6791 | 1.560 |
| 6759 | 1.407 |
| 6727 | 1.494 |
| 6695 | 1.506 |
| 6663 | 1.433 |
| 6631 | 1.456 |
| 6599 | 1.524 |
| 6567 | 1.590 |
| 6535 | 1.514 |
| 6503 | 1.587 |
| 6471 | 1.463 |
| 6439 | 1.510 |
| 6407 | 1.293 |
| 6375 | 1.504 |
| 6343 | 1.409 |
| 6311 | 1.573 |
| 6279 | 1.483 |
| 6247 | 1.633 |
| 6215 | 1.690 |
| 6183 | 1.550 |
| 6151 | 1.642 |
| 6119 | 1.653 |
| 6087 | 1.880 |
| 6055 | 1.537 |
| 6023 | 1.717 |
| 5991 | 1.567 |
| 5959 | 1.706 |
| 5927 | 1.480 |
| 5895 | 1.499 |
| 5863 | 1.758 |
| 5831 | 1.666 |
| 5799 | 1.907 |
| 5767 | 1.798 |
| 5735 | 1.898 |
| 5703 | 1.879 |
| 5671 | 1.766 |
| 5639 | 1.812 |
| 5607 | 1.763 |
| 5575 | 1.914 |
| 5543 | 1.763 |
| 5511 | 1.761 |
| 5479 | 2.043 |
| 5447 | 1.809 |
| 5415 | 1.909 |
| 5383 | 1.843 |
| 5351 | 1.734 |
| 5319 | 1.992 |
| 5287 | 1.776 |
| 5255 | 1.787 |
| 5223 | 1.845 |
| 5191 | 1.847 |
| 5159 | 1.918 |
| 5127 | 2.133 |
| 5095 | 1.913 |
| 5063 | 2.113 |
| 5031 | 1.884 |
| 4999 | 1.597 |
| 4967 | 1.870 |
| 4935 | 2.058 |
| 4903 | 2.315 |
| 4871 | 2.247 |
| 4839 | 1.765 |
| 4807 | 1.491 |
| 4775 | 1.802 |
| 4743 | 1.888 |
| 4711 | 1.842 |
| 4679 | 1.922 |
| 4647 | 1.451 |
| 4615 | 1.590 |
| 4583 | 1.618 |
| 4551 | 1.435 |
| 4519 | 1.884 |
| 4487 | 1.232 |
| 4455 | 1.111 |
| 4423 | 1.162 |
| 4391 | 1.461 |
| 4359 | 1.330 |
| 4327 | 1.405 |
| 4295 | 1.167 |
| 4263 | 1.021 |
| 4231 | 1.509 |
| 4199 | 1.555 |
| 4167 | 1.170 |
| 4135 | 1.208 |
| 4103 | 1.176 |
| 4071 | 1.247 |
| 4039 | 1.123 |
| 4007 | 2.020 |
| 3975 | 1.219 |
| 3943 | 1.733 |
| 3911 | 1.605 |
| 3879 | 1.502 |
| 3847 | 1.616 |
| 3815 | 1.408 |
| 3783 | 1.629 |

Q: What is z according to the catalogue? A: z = 0.215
